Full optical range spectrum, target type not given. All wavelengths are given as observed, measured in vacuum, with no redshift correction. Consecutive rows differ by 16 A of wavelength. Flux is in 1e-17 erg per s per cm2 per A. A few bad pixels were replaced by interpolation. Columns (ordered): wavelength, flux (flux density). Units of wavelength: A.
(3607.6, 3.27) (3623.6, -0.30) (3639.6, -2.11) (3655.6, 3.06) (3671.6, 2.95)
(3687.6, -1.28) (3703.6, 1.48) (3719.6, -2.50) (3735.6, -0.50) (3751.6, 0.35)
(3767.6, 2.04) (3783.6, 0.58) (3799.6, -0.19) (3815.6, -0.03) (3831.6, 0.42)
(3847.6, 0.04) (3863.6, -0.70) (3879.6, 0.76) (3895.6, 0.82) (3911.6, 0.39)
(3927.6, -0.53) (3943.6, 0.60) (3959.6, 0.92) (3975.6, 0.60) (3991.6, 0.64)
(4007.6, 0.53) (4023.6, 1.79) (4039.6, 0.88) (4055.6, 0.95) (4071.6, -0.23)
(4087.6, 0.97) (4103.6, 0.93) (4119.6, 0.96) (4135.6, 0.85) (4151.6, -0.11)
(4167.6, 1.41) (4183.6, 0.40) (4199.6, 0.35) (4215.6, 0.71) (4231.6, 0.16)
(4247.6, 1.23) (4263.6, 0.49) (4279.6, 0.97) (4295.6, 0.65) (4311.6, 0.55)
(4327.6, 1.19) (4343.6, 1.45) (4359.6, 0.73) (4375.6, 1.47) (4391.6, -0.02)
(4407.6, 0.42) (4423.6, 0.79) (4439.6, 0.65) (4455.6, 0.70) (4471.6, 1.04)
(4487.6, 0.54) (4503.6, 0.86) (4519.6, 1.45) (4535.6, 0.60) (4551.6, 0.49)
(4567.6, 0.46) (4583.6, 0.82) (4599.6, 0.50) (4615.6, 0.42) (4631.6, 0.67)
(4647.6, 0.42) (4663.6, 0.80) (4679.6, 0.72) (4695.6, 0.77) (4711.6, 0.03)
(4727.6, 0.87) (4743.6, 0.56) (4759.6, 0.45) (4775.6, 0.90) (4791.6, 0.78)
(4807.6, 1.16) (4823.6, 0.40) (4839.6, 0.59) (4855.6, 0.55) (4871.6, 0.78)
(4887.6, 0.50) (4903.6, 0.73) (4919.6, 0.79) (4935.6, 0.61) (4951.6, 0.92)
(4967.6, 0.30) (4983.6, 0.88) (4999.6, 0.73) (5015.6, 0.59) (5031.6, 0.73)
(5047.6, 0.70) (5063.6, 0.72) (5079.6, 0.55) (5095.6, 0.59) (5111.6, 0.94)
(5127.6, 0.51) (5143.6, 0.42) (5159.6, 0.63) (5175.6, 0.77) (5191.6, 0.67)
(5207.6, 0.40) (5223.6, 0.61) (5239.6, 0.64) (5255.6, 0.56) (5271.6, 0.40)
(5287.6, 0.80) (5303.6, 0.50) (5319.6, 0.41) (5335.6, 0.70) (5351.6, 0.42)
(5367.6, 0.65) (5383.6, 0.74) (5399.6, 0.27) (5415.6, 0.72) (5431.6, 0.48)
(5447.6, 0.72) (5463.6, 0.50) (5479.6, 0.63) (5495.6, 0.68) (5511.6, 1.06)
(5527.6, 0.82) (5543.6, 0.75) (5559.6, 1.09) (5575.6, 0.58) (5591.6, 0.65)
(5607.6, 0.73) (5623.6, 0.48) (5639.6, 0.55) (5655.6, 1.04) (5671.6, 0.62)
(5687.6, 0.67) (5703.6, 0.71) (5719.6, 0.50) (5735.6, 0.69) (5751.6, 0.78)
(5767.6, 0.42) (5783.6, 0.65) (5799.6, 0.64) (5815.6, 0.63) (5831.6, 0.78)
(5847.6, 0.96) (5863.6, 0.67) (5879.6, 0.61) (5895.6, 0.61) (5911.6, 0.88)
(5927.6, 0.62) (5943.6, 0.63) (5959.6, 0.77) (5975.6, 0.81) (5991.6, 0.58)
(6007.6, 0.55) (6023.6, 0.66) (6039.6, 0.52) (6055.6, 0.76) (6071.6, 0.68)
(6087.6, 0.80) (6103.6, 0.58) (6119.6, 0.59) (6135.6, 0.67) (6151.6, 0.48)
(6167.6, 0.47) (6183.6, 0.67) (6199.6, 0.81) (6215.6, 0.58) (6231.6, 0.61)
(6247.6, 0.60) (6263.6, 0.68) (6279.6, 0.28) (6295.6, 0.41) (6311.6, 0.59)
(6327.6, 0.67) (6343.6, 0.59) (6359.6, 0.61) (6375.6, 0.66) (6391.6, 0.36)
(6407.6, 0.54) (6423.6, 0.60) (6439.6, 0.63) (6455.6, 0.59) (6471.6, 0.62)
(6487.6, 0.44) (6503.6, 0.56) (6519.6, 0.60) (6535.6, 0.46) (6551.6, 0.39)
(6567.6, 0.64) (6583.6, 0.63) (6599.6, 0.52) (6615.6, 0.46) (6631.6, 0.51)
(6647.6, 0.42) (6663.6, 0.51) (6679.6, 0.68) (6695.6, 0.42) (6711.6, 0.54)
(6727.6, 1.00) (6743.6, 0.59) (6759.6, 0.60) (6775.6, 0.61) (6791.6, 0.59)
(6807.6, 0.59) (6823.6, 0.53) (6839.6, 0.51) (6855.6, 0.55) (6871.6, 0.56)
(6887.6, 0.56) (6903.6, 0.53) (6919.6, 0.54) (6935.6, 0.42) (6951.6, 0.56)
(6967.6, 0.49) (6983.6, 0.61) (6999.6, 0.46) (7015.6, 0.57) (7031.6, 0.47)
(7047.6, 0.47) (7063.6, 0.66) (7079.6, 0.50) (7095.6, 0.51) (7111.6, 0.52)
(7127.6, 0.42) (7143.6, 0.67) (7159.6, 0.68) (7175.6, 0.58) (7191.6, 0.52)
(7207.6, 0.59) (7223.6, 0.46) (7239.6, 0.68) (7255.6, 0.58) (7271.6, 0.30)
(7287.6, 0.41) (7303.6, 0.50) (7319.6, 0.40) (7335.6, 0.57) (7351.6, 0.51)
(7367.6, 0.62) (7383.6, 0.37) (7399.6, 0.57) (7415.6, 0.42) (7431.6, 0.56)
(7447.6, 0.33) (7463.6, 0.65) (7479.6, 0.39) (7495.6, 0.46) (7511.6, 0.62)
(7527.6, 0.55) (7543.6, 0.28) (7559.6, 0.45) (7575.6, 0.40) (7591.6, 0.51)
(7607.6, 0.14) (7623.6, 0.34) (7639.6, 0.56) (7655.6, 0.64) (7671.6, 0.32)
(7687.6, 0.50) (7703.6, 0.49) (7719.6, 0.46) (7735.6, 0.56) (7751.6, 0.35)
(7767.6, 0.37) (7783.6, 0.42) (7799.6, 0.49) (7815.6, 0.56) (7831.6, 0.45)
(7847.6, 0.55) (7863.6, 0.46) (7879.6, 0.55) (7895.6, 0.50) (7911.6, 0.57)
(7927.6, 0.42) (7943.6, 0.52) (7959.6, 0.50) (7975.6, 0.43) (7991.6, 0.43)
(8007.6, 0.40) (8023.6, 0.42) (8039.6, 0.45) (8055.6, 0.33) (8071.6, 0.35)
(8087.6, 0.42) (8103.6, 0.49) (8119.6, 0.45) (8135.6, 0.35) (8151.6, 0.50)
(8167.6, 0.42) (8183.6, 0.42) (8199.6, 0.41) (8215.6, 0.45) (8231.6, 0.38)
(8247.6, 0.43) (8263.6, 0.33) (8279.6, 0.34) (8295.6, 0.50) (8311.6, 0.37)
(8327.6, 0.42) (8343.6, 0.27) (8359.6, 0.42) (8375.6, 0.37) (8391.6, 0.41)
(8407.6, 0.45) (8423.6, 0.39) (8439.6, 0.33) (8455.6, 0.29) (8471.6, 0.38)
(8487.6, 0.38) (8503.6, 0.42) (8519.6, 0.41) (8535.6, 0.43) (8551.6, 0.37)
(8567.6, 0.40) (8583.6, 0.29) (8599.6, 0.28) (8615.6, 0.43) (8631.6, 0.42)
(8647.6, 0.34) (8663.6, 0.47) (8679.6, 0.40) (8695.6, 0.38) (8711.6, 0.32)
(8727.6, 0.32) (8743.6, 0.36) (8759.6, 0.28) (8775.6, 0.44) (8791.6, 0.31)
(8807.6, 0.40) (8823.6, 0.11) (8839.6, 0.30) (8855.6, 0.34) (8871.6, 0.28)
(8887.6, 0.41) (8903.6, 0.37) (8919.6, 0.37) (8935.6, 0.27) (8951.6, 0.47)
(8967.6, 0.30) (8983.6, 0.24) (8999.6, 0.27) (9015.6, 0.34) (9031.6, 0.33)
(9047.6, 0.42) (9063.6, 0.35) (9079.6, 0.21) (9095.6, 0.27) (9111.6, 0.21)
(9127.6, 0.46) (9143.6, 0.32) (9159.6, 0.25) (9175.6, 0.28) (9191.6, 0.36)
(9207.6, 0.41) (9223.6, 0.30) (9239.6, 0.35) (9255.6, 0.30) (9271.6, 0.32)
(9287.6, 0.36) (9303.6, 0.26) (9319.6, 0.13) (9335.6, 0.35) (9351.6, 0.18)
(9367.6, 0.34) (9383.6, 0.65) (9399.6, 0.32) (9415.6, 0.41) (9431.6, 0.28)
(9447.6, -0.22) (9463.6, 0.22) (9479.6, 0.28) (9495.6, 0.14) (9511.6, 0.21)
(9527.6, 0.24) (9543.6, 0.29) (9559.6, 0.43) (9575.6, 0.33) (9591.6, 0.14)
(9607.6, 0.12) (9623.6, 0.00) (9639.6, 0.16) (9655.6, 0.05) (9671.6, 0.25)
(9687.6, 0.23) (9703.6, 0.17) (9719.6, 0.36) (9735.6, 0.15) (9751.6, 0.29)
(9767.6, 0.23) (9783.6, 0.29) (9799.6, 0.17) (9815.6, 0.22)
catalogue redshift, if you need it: 0.026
